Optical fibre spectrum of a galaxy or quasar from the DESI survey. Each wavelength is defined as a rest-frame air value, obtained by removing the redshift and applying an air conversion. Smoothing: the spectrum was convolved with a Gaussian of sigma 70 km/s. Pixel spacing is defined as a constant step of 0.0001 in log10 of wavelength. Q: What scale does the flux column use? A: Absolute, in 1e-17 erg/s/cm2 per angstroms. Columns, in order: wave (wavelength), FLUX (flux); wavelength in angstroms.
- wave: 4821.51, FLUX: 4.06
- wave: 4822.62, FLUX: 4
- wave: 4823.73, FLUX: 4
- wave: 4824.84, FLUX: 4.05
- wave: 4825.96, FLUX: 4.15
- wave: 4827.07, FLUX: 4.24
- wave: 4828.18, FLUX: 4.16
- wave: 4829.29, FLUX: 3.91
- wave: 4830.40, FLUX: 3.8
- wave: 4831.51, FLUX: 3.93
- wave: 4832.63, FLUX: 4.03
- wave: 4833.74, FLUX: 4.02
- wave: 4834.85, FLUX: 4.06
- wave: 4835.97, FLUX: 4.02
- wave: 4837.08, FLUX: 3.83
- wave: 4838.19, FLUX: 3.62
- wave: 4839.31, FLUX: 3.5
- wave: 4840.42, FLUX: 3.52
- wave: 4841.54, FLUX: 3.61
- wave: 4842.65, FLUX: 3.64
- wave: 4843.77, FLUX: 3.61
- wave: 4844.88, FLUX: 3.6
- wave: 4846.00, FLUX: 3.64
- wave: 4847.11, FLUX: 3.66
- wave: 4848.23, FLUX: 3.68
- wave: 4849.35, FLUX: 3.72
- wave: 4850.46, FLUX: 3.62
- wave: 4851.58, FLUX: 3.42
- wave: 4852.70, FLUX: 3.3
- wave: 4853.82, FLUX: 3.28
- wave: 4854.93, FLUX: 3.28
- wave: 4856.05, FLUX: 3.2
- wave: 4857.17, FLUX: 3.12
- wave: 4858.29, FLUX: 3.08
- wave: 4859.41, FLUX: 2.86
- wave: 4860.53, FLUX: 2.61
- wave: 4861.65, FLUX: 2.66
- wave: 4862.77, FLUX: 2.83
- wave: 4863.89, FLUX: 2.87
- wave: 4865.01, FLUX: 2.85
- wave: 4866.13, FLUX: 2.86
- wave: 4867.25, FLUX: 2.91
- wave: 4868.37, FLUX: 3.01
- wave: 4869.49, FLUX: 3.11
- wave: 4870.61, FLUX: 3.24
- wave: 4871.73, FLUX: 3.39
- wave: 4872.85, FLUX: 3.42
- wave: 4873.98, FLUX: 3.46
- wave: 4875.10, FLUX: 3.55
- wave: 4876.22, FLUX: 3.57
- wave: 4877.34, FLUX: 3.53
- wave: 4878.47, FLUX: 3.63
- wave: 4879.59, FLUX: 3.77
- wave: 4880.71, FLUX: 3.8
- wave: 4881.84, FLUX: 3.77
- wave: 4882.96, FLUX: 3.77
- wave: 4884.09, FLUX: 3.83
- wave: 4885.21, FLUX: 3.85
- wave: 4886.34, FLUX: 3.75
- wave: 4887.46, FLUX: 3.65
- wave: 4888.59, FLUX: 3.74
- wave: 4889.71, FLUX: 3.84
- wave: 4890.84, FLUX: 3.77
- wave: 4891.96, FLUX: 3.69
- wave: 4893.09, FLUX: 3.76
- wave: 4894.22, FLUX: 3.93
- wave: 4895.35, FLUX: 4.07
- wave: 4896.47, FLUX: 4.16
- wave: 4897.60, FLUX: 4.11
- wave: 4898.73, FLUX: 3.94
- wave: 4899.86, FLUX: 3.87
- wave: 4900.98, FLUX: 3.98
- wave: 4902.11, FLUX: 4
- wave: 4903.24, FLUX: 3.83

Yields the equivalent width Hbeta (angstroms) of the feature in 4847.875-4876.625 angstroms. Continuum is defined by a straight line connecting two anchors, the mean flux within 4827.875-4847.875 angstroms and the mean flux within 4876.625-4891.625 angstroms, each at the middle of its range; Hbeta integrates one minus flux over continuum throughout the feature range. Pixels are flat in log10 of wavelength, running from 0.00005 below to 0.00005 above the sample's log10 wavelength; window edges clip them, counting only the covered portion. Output 4.43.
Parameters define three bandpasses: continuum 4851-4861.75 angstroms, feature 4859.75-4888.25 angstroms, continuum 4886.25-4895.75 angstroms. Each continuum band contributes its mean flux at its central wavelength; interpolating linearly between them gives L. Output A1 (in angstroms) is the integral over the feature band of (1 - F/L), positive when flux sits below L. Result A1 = 0.97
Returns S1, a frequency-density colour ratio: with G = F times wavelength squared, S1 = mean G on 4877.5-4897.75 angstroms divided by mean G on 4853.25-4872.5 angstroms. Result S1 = 1.28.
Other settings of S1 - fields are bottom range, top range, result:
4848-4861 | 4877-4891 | 1.16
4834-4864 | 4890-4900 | 1.17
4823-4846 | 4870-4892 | 0.96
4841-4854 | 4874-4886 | 1.05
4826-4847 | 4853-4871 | 0.79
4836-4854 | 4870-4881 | 0.99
